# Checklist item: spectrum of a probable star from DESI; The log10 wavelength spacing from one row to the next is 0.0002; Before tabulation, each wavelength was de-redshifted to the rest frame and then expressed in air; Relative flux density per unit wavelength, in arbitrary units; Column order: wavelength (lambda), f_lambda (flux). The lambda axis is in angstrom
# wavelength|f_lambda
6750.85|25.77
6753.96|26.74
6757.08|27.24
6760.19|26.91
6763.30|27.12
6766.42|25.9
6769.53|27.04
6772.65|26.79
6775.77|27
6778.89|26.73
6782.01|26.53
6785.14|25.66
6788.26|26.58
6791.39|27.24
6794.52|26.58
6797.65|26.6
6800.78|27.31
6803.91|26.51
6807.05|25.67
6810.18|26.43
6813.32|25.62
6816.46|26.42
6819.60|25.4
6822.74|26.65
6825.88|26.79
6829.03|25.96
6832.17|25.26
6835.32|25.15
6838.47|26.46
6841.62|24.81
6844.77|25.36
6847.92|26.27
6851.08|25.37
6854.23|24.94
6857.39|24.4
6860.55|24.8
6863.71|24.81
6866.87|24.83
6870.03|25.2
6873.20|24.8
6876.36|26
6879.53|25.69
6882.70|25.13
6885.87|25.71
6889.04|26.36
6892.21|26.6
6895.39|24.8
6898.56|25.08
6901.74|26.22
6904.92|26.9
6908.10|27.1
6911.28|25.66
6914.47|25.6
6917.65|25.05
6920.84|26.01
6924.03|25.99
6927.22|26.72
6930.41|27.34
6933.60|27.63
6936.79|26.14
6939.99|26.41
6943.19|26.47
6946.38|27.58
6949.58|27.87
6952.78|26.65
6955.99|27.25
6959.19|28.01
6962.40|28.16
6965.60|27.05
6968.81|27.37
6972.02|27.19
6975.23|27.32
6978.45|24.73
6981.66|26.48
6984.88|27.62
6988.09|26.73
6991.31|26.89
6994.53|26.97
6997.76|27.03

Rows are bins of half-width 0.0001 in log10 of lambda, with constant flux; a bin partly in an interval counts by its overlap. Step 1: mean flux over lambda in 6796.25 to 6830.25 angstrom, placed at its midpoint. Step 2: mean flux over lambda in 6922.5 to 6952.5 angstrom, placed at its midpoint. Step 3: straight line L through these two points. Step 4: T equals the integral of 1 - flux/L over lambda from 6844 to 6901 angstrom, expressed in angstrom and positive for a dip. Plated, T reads 2.6 angstrom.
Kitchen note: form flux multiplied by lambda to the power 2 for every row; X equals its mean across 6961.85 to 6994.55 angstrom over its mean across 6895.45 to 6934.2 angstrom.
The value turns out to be 1.0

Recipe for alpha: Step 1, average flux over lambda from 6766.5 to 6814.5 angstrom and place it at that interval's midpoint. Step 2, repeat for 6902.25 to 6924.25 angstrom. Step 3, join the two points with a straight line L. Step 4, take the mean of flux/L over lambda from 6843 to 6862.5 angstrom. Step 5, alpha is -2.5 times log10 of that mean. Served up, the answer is 0.05 mag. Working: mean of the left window 26.5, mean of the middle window 25.2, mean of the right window 26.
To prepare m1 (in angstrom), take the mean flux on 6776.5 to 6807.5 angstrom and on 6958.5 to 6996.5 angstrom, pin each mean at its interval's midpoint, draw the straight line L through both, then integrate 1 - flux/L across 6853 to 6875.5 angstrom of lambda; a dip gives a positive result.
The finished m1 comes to 1.59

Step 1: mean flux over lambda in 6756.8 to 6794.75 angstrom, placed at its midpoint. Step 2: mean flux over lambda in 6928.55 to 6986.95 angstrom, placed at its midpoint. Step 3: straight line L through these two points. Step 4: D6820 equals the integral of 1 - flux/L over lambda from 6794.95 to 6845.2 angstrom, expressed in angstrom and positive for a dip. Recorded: 1.4 angstrom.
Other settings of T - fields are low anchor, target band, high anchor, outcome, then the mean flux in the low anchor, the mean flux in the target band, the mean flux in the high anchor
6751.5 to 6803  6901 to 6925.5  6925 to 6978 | 0.9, 26.7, 26.1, 27.1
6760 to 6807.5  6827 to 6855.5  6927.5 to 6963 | 1.4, 26.6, 25.5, 27.2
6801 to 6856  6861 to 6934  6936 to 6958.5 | 1.9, 25.9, 25.8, 27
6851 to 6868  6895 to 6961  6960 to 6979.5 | -0.8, 24.8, 26.5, 27.1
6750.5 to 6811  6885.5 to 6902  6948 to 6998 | 0.7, 26.6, 25.8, 27.1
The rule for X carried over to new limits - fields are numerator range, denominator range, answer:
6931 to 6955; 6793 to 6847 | 1.07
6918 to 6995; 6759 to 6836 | 1.07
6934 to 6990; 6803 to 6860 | 1.09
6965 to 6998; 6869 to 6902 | 1.08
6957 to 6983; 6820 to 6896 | 1.10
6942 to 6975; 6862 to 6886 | 1.11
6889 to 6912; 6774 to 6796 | 1.01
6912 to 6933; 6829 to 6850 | 1.05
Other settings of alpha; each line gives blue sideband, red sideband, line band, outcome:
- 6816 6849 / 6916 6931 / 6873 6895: 0.01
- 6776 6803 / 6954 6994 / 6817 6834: 0.03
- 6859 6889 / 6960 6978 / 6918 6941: 0.00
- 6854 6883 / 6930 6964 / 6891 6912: 0.00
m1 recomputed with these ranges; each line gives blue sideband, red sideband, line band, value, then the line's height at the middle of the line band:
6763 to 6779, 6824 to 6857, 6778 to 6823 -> -0.2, 26.3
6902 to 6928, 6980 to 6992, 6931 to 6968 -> -1.0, 26.5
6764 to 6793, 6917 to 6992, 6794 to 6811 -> 0.1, 26.7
